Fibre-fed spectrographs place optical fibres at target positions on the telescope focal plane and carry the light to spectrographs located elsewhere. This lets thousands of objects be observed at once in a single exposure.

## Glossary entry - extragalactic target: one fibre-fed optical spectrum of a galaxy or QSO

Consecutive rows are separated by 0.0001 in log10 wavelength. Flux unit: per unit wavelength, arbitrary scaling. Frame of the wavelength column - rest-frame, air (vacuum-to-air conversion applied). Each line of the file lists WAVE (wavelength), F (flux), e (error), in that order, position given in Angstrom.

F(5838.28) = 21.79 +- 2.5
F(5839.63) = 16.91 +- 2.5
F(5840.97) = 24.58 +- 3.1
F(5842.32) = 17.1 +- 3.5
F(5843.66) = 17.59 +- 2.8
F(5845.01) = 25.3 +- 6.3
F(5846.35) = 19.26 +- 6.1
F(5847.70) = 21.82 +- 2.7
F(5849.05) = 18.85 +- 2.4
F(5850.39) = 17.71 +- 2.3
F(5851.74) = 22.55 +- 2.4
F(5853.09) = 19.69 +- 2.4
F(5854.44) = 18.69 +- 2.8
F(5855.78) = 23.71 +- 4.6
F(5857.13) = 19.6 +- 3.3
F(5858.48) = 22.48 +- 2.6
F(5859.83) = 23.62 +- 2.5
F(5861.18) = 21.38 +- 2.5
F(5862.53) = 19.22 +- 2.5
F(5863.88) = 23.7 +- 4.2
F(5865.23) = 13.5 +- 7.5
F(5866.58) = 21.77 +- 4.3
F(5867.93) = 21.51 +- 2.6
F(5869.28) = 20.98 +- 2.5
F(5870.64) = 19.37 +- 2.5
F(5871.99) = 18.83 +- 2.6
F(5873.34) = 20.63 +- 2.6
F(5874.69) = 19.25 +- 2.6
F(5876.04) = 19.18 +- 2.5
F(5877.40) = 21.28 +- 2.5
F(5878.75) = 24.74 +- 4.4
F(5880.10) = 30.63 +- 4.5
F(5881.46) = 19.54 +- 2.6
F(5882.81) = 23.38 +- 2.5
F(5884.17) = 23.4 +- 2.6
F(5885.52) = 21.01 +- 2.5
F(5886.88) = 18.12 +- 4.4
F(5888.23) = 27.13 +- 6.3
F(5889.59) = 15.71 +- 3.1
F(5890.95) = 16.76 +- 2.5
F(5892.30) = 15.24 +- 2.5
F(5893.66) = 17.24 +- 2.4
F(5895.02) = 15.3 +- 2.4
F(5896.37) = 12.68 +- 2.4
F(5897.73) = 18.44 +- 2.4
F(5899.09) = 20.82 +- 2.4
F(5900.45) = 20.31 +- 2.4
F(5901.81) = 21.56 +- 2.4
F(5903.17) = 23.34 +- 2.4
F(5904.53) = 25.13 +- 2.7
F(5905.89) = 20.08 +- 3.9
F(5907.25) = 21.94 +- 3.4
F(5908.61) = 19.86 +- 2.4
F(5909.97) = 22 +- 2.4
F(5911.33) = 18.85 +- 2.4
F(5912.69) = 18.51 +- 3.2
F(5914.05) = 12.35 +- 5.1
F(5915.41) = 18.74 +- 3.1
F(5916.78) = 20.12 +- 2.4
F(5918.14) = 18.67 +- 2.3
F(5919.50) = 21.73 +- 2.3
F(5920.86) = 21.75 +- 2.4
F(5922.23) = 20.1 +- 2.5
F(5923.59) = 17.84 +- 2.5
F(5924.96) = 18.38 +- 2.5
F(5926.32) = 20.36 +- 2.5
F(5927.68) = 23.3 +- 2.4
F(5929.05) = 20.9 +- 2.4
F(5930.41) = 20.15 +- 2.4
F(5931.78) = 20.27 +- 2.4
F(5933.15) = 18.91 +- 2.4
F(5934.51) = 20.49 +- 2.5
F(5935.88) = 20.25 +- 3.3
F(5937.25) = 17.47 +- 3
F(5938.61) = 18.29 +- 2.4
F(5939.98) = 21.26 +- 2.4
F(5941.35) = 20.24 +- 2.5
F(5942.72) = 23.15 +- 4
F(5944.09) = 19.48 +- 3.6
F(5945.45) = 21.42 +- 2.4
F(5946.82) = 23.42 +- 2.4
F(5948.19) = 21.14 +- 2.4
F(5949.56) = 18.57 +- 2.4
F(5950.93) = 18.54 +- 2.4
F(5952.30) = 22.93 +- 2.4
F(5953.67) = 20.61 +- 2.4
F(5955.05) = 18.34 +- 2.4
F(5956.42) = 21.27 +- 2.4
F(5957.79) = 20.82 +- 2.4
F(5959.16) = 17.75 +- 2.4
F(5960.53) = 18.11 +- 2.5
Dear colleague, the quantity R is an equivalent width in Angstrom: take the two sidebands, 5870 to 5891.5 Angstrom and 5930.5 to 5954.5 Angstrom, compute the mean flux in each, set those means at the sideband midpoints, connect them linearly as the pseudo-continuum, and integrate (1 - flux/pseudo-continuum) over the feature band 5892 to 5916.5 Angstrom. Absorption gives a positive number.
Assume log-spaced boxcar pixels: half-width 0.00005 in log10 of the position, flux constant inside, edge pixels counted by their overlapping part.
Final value 2.1 Angstrom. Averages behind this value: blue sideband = 21.2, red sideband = 20.4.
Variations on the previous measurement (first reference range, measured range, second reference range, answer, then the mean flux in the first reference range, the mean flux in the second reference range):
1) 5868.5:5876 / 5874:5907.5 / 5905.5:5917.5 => -1.69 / 19.8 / 19.1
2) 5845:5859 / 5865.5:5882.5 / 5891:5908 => -1.13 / 20.7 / 19.2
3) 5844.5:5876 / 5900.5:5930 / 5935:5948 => 0.43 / 20.5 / 20.6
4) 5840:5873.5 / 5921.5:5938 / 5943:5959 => 0.55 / 20.5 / 20.6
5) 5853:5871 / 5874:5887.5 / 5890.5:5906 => -1.57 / 20.7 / 18.9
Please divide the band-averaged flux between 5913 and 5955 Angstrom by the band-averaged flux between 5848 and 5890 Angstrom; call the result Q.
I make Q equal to 0.95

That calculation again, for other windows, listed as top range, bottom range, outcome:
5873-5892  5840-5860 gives 1.03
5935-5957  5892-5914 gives 1.06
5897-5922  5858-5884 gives 0.95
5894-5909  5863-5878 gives 1.00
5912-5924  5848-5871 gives 0.92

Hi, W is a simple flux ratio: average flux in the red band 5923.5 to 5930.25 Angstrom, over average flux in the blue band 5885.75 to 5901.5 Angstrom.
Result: 1.1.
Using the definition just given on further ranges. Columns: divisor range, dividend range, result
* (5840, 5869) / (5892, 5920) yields 0.93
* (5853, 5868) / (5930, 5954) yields 0.98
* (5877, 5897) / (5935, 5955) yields 1.01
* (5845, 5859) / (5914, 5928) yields 0.95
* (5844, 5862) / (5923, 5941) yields 0.94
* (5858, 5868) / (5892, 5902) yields 0.84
